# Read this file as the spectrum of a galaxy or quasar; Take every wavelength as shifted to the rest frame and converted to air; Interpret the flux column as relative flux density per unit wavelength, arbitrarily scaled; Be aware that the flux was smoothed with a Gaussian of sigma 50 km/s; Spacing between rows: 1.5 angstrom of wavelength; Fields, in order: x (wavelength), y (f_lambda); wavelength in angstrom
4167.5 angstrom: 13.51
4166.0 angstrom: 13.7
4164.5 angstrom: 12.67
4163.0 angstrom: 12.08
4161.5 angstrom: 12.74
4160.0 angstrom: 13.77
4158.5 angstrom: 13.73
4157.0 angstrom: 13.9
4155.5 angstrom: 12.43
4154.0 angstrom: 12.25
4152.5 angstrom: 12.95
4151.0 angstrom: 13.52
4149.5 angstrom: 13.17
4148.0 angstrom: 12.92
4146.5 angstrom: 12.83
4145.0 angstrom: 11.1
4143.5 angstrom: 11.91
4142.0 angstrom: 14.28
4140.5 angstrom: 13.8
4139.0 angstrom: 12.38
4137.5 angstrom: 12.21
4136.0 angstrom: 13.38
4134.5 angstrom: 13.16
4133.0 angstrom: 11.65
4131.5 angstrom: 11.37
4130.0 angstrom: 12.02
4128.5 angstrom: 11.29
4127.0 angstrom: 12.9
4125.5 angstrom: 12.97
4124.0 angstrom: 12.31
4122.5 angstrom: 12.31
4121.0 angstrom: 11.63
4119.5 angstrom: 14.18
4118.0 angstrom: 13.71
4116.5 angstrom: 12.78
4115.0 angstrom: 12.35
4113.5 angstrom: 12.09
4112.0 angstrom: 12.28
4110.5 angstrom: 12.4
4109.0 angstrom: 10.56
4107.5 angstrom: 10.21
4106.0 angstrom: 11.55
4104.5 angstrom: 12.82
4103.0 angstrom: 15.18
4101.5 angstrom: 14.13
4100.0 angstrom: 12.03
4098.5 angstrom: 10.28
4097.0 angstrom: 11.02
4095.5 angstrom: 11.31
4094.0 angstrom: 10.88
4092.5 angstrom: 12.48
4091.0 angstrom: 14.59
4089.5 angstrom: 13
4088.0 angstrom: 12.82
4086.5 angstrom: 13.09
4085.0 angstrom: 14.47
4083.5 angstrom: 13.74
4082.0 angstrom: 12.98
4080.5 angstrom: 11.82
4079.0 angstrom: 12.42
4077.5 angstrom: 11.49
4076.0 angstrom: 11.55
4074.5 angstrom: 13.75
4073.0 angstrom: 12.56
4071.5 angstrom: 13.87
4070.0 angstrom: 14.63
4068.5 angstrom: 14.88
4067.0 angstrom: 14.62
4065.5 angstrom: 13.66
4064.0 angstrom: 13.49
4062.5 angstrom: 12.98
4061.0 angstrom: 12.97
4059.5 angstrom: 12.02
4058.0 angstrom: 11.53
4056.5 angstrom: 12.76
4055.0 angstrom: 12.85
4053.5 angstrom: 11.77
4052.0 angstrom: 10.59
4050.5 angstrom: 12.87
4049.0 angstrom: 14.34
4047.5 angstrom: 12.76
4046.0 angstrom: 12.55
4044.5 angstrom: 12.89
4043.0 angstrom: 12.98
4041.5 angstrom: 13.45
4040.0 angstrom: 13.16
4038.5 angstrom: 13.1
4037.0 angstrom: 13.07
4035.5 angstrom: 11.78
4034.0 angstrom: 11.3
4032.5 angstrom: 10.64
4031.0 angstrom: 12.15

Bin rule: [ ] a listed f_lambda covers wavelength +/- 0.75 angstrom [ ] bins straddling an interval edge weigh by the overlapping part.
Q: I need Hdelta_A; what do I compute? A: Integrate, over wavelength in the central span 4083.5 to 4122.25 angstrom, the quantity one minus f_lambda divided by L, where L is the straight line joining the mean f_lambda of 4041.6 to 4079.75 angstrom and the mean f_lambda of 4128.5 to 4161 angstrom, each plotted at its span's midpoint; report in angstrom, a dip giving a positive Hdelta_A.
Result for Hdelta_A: 1.0 angstrom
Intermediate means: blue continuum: 12.9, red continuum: 12.8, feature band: 12.5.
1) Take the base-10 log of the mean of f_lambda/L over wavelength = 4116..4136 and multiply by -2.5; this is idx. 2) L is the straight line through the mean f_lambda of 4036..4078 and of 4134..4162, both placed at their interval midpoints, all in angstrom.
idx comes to 0.039 mag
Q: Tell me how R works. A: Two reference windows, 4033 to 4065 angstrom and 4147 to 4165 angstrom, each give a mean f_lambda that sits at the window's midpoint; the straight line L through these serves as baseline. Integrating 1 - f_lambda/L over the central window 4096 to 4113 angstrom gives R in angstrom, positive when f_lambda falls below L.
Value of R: 1.1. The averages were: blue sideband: 12.6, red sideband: 13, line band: 12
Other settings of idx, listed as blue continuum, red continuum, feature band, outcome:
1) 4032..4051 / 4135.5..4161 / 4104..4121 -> 0.056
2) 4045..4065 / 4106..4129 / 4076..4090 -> -0.031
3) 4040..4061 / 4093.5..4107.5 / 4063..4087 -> -0.083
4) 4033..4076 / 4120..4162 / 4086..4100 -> 0.059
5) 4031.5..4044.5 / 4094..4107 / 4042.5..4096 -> -0.050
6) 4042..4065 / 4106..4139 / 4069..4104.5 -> -0.029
